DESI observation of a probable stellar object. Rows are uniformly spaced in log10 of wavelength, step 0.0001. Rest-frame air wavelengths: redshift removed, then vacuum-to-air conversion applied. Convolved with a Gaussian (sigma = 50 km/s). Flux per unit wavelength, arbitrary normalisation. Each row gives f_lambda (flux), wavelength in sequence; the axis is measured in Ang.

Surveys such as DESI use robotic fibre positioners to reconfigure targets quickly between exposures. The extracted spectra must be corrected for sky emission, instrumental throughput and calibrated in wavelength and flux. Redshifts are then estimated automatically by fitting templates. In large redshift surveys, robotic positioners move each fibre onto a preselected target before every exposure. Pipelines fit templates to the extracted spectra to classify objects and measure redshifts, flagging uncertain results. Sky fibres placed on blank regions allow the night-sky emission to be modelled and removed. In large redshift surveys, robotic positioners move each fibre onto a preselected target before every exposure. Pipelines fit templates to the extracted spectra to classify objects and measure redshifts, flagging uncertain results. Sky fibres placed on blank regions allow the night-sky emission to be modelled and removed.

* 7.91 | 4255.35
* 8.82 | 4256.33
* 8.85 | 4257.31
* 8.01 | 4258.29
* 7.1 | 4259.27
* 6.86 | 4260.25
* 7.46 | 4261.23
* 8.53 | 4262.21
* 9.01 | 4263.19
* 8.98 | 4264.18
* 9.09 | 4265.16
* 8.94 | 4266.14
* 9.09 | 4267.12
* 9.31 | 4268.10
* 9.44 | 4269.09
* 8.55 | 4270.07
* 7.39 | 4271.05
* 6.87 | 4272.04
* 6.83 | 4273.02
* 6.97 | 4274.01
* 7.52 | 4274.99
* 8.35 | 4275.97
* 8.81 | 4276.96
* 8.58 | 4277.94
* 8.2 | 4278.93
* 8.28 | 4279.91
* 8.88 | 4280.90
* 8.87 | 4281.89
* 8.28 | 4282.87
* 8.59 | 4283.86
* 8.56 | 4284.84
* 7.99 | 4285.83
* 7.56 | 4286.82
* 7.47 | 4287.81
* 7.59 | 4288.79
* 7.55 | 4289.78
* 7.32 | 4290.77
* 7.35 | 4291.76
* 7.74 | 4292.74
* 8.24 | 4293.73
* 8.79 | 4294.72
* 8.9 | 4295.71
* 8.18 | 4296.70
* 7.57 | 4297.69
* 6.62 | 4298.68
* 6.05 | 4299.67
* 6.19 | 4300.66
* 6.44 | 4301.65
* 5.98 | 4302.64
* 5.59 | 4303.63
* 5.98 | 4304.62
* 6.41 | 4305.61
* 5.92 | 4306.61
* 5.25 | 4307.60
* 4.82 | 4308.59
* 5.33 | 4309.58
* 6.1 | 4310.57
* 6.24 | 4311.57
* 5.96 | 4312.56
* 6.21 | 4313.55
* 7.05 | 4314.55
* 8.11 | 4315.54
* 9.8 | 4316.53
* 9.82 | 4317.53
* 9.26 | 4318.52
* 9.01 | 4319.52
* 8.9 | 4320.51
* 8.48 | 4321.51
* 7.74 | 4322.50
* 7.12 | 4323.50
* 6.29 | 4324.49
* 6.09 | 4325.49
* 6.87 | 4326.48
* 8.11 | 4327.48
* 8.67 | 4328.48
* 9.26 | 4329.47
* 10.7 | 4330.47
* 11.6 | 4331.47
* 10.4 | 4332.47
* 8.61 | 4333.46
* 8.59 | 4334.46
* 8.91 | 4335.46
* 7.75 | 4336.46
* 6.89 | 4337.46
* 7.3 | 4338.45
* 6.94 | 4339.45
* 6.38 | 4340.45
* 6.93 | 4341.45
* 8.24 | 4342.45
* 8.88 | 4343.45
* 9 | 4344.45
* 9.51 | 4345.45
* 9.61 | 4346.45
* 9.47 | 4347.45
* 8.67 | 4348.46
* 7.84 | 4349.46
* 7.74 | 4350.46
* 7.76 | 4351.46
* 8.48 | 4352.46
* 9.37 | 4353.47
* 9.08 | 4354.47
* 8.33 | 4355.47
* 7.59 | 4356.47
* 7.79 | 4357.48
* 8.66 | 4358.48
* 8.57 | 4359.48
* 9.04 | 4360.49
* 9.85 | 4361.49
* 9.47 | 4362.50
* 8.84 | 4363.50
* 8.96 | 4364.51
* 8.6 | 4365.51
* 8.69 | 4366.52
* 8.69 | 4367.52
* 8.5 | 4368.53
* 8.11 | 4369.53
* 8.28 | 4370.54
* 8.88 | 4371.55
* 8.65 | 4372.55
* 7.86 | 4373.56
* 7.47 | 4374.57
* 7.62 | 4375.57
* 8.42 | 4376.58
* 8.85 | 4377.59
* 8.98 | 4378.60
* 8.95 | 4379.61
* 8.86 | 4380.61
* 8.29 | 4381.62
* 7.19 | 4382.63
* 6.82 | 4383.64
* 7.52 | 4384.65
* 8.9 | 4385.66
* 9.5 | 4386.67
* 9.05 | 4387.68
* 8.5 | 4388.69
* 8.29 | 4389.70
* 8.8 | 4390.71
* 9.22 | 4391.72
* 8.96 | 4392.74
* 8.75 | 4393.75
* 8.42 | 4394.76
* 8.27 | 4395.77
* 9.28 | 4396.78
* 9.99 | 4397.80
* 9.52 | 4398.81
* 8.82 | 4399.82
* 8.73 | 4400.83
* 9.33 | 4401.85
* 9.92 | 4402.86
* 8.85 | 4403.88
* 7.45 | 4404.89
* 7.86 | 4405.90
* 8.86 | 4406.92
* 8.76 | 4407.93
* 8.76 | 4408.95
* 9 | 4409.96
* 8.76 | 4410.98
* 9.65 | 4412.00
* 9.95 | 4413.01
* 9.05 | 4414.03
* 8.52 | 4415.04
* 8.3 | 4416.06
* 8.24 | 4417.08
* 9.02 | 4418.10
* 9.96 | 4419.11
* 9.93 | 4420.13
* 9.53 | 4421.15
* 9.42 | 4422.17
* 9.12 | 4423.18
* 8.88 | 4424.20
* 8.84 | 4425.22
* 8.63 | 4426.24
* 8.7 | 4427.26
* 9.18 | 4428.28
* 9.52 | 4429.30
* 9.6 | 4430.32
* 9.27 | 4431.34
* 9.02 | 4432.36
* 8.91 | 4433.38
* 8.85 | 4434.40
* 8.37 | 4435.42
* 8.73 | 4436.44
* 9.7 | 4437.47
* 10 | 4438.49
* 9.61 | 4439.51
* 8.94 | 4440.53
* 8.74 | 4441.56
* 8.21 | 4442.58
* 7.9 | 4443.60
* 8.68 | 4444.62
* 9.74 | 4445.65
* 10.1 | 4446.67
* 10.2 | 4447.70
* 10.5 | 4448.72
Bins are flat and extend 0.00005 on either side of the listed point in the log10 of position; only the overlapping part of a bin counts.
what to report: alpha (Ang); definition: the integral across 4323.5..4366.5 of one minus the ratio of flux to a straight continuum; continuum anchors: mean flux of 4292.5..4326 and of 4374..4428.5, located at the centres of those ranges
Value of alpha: -3.8 Ang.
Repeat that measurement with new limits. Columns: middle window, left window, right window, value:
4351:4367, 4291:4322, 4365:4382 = -1.00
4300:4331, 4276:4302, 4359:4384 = 3.36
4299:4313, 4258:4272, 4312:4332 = 4.05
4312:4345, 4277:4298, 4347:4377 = 0.65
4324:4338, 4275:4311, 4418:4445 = -1.17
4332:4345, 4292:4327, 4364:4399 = -0.63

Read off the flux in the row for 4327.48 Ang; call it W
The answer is 8.11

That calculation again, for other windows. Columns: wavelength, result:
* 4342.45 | 8.24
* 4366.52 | 8.69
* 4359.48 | 8.57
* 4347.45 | 9.47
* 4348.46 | 8.67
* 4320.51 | 8.9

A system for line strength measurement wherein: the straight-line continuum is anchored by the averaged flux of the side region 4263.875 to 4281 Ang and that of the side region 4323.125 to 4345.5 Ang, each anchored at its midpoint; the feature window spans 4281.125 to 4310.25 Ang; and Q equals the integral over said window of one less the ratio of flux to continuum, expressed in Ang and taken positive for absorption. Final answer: 4.0 Ang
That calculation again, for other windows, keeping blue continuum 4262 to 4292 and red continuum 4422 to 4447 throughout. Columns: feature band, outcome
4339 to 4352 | 0.5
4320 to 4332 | 0.2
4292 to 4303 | 1.3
